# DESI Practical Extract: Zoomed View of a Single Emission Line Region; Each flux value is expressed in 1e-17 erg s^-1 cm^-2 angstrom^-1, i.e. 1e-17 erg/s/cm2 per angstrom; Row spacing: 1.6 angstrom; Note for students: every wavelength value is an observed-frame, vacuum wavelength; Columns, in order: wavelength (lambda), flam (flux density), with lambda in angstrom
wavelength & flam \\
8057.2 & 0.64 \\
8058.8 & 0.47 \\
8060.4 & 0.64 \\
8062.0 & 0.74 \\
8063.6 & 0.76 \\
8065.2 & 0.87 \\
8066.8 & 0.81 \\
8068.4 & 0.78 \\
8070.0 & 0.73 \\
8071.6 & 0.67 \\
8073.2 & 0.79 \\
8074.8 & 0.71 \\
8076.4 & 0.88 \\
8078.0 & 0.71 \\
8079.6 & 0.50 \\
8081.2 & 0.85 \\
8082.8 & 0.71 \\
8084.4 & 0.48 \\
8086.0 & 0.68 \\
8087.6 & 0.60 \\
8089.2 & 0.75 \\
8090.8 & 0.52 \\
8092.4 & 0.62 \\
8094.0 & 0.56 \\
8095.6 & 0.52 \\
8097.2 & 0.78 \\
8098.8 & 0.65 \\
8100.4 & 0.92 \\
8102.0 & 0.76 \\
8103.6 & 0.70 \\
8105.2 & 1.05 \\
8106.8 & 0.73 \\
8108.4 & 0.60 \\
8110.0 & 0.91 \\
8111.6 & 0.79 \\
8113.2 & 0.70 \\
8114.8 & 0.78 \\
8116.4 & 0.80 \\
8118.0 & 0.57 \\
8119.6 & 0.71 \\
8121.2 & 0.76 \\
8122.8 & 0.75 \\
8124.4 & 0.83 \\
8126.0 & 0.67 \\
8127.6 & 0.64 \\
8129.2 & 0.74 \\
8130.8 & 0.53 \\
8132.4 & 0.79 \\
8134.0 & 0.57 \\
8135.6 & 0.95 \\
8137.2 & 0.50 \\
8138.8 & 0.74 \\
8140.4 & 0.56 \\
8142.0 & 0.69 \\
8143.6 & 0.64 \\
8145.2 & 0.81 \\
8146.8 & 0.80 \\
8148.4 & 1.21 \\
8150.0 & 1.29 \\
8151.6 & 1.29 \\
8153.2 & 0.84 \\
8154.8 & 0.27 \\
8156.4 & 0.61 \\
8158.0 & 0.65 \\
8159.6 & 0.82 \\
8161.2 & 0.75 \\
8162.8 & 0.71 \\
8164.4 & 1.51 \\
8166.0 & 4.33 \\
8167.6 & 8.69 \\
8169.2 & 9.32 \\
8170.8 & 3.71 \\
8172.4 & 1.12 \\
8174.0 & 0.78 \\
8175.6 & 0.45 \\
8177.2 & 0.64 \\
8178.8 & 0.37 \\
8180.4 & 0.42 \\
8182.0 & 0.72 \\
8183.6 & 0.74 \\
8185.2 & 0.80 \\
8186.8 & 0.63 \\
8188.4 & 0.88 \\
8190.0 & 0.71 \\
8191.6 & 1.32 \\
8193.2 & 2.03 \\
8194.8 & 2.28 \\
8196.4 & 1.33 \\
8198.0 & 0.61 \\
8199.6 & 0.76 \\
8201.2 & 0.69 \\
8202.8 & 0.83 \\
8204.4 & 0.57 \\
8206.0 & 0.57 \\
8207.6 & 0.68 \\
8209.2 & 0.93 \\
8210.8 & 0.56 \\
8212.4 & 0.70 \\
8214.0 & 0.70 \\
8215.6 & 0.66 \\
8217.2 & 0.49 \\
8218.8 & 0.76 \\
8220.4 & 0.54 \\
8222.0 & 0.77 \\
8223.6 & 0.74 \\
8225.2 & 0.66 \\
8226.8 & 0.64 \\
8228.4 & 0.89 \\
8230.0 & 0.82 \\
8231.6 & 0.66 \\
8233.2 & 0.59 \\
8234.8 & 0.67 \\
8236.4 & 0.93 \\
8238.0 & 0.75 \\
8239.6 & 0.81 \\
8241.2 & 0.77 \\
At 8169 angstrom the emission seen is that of H-alpha 6563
